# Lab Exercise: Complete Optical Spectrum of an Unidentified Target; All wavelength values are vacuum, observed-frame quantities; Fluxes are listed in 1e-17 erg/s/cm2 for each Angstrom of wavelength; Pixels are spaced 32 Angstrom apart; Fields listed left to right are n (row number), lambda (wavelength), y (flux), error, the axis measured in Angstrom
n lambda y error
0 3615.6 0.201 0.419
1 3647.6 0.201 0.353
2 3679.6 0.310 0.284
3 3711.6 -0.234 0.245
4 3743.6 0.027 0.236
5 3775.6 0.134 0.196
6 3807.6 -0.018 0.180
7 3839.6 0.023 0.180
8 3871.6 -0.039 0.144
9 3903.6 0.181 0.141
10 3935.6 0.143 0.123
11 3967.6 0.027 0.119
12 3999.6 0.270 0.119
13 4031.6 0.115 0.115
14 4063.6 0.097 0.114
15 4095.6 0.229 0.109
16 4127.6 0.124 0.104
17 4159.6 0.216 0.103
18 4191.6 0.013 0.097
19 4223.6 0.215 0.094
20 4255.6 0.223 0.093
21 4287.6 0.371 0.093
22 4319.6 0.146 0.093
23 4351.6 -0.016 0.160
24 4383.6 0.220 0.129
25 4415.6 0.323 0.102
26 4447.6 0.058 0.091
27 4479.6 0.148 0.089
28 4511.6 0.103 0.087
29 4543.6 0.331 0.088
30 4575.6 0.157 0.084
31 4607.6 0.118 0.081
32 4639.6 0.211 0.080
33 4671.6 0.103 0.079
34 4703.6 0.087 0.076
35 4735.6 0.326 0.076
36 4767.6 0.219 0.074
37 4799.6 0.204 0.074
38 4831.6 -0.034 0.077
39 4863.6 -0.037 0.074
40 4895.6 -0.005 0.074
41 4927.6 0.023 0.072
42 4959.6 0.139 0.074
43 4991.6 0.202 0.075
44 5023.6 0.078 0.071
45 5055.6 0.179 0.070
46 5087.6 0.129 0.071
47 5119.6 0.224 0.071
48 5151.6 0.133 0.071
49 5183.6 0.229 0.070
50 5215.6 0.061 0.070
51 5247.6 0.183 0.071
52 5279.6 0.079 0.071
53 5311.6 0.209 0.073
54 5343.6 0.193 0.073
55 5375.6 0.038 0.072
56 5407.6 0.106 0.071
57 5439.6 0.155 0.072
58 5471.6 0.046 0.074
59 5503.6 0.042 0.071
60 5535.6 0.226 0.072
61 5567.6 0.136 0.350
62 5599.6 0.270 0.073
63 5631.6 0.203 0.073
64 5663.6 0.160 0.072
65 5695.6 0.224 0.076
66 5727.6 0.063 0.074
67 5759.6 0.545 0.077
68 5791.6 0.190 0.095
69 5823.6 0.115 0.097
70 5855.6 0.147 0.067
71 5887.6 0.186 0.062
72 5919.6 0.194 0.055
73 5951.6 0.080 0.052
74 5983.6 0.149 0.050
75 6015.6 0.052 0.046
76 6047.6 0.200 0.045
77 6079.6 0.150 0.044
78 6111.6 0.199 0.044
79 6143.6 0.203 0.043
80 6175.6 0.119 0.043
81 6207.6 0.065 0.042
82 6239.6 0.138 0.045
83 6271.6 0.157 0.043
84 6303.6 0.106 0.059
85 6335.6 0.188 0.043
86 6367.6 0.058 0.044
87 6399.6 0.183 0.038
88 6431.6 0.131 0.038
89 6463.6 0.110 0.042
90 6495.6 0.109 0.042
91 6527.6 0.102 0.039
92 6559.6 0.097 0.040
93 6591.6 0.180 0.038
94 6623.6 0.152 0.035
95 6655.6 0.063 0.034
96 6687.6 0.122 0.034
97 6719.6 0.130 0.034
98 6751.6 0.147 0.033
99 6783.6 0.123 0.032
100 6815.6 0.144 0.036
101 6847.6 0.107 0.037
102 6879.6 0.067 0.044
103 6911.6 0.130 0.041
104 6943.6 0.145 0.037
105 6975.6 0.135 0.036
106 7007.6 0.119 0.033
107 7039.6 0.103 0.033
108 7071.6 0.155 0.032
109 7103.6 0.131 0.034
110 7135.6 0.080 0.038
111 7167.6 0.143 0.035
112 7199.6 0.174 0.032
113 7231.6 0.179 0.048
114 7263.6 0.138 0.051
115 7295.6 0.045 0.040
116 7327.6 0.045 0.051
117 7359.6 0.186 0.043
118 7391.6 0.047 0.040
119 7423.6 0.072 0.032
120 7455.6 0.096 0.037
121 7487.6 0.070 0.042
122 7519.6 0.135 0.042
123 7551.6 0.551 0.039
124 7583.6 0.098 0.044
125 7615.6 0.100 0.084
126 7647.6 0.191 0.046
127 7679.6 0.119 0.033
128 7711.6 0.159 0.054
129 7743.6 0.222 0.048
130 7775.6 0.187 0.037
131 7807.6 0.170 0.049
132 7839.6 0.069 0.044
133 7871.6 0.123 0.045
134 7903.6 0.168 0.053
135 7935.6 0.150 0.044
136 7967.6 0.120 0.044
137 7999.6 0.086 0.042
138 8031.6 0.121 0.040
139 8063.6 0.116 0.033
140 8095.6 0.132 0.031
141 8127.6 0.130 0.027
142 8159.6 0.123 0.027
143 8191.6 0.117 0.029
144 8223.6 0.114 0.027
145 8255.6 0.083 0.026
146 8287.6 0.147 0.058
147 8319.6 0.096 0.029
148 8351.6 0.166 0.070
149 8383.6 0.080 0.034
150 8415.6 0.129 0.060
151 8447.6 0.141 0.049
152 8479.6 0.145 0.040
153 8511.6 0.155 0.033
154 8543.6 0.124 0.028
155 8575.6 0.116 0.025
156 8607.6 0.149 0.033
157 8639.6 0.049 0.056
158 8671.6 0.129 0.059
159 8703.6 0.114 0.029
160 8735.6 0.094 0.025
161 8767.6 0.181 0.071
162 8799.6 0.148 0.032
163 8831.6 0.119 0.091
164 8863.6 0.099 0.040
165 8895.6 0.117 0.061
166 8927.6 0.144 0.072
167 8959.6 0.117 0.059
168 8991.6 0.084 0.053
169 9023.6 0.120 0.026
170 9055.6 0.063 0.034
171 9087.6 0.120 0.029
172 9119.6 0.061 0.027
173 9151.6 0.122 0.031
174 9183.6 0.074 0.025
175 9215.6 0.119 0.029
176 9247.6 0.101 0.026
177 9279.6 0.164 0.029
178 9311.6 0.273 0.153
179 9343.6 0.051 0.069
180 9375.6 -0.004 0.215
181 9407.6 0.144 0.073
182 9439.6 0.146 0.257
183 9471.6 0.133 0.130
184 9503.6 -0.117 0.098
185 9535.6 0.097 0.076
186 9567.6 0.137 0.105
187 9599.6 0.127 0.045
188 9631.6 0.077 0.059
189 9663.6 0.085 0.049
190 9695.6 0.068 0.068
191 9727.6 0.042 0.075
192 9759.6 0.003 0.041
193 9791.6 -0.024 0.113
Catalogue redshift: 0.151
